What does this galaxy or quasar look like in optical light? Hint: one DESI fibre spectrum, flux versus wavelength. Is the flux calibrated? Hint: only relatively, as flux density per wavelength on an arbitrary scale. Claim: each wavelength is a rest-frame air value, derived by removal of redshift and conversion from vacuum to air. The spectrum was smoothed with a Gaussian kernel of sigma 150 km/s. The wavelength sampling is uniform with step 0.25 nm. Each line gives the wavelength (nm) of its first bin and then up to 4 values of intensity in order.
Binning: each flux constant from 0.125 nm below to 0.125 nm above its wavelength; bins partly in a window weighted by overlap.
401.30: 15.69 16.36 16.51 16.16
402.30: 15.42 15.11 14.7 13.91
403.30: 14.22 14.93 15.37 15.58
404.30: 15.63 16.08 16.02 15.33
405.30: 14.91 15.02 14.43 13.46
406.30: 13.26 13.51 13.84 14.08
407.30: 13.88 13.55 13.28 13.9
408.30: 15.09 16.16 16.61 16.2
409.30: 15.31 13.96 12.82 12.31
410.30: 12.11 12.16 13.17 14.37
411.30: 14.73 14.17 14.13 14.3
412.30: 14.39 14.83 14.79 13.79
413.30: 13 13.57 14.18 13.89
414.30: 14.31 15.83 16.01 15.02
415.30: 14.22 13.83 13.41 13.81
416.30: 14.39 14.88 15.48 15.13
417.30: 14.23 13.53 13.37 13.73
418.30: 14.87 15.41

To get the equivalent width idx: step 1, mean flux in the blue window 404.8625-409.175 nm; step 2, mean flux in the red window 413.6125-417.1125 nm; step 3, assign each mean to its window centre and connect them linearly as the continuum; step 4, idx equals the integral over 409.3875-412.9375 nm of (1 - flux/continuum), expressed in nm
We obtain 0.19 nm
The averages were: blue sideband 14.5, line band 13.7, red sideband 14.6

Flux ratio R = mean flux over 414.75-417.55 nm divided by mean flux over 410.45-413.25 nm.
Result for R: 1.03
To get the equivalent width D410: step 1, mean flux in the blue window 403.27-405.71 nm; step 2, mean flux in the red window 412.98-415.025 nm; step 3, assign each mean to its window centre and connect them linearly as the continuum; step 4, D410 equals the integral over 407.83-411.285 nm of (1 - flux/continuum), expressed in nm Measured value 0.156 nm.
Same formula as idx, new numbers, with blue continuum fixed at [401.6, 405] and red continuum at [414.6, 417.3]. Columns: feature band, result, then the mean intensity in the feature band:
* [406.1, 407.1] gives 0.103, 13.6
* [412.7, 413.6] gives 0.062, 13.8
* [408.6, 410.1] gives 0.030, 14.7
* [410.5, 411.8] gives 0.093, 13.8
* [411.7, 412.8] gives 0.029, 14.5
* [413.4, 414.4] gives 0.054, 14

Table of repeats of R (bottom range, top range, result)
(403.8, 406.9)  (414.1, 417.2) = 0.99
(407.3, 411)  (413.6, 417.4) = 1.04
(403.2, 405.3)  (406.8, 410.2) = 0.93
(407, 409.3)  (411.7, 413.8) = 0.95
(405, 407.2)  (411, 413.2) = 1.01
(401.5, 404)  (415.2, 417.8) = 0.93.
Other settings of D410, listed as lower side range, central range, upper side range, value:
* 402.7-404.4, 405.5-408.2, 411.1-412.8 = 0.17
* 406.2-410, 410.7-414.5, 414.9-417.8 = 0.05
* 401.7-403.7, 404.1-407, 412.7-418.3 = 0.05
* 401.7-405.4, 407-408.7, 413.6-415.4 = 0.09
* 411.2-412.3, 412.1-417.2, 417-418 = -0.11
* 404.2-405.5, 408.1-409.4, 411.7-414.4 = -0.08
